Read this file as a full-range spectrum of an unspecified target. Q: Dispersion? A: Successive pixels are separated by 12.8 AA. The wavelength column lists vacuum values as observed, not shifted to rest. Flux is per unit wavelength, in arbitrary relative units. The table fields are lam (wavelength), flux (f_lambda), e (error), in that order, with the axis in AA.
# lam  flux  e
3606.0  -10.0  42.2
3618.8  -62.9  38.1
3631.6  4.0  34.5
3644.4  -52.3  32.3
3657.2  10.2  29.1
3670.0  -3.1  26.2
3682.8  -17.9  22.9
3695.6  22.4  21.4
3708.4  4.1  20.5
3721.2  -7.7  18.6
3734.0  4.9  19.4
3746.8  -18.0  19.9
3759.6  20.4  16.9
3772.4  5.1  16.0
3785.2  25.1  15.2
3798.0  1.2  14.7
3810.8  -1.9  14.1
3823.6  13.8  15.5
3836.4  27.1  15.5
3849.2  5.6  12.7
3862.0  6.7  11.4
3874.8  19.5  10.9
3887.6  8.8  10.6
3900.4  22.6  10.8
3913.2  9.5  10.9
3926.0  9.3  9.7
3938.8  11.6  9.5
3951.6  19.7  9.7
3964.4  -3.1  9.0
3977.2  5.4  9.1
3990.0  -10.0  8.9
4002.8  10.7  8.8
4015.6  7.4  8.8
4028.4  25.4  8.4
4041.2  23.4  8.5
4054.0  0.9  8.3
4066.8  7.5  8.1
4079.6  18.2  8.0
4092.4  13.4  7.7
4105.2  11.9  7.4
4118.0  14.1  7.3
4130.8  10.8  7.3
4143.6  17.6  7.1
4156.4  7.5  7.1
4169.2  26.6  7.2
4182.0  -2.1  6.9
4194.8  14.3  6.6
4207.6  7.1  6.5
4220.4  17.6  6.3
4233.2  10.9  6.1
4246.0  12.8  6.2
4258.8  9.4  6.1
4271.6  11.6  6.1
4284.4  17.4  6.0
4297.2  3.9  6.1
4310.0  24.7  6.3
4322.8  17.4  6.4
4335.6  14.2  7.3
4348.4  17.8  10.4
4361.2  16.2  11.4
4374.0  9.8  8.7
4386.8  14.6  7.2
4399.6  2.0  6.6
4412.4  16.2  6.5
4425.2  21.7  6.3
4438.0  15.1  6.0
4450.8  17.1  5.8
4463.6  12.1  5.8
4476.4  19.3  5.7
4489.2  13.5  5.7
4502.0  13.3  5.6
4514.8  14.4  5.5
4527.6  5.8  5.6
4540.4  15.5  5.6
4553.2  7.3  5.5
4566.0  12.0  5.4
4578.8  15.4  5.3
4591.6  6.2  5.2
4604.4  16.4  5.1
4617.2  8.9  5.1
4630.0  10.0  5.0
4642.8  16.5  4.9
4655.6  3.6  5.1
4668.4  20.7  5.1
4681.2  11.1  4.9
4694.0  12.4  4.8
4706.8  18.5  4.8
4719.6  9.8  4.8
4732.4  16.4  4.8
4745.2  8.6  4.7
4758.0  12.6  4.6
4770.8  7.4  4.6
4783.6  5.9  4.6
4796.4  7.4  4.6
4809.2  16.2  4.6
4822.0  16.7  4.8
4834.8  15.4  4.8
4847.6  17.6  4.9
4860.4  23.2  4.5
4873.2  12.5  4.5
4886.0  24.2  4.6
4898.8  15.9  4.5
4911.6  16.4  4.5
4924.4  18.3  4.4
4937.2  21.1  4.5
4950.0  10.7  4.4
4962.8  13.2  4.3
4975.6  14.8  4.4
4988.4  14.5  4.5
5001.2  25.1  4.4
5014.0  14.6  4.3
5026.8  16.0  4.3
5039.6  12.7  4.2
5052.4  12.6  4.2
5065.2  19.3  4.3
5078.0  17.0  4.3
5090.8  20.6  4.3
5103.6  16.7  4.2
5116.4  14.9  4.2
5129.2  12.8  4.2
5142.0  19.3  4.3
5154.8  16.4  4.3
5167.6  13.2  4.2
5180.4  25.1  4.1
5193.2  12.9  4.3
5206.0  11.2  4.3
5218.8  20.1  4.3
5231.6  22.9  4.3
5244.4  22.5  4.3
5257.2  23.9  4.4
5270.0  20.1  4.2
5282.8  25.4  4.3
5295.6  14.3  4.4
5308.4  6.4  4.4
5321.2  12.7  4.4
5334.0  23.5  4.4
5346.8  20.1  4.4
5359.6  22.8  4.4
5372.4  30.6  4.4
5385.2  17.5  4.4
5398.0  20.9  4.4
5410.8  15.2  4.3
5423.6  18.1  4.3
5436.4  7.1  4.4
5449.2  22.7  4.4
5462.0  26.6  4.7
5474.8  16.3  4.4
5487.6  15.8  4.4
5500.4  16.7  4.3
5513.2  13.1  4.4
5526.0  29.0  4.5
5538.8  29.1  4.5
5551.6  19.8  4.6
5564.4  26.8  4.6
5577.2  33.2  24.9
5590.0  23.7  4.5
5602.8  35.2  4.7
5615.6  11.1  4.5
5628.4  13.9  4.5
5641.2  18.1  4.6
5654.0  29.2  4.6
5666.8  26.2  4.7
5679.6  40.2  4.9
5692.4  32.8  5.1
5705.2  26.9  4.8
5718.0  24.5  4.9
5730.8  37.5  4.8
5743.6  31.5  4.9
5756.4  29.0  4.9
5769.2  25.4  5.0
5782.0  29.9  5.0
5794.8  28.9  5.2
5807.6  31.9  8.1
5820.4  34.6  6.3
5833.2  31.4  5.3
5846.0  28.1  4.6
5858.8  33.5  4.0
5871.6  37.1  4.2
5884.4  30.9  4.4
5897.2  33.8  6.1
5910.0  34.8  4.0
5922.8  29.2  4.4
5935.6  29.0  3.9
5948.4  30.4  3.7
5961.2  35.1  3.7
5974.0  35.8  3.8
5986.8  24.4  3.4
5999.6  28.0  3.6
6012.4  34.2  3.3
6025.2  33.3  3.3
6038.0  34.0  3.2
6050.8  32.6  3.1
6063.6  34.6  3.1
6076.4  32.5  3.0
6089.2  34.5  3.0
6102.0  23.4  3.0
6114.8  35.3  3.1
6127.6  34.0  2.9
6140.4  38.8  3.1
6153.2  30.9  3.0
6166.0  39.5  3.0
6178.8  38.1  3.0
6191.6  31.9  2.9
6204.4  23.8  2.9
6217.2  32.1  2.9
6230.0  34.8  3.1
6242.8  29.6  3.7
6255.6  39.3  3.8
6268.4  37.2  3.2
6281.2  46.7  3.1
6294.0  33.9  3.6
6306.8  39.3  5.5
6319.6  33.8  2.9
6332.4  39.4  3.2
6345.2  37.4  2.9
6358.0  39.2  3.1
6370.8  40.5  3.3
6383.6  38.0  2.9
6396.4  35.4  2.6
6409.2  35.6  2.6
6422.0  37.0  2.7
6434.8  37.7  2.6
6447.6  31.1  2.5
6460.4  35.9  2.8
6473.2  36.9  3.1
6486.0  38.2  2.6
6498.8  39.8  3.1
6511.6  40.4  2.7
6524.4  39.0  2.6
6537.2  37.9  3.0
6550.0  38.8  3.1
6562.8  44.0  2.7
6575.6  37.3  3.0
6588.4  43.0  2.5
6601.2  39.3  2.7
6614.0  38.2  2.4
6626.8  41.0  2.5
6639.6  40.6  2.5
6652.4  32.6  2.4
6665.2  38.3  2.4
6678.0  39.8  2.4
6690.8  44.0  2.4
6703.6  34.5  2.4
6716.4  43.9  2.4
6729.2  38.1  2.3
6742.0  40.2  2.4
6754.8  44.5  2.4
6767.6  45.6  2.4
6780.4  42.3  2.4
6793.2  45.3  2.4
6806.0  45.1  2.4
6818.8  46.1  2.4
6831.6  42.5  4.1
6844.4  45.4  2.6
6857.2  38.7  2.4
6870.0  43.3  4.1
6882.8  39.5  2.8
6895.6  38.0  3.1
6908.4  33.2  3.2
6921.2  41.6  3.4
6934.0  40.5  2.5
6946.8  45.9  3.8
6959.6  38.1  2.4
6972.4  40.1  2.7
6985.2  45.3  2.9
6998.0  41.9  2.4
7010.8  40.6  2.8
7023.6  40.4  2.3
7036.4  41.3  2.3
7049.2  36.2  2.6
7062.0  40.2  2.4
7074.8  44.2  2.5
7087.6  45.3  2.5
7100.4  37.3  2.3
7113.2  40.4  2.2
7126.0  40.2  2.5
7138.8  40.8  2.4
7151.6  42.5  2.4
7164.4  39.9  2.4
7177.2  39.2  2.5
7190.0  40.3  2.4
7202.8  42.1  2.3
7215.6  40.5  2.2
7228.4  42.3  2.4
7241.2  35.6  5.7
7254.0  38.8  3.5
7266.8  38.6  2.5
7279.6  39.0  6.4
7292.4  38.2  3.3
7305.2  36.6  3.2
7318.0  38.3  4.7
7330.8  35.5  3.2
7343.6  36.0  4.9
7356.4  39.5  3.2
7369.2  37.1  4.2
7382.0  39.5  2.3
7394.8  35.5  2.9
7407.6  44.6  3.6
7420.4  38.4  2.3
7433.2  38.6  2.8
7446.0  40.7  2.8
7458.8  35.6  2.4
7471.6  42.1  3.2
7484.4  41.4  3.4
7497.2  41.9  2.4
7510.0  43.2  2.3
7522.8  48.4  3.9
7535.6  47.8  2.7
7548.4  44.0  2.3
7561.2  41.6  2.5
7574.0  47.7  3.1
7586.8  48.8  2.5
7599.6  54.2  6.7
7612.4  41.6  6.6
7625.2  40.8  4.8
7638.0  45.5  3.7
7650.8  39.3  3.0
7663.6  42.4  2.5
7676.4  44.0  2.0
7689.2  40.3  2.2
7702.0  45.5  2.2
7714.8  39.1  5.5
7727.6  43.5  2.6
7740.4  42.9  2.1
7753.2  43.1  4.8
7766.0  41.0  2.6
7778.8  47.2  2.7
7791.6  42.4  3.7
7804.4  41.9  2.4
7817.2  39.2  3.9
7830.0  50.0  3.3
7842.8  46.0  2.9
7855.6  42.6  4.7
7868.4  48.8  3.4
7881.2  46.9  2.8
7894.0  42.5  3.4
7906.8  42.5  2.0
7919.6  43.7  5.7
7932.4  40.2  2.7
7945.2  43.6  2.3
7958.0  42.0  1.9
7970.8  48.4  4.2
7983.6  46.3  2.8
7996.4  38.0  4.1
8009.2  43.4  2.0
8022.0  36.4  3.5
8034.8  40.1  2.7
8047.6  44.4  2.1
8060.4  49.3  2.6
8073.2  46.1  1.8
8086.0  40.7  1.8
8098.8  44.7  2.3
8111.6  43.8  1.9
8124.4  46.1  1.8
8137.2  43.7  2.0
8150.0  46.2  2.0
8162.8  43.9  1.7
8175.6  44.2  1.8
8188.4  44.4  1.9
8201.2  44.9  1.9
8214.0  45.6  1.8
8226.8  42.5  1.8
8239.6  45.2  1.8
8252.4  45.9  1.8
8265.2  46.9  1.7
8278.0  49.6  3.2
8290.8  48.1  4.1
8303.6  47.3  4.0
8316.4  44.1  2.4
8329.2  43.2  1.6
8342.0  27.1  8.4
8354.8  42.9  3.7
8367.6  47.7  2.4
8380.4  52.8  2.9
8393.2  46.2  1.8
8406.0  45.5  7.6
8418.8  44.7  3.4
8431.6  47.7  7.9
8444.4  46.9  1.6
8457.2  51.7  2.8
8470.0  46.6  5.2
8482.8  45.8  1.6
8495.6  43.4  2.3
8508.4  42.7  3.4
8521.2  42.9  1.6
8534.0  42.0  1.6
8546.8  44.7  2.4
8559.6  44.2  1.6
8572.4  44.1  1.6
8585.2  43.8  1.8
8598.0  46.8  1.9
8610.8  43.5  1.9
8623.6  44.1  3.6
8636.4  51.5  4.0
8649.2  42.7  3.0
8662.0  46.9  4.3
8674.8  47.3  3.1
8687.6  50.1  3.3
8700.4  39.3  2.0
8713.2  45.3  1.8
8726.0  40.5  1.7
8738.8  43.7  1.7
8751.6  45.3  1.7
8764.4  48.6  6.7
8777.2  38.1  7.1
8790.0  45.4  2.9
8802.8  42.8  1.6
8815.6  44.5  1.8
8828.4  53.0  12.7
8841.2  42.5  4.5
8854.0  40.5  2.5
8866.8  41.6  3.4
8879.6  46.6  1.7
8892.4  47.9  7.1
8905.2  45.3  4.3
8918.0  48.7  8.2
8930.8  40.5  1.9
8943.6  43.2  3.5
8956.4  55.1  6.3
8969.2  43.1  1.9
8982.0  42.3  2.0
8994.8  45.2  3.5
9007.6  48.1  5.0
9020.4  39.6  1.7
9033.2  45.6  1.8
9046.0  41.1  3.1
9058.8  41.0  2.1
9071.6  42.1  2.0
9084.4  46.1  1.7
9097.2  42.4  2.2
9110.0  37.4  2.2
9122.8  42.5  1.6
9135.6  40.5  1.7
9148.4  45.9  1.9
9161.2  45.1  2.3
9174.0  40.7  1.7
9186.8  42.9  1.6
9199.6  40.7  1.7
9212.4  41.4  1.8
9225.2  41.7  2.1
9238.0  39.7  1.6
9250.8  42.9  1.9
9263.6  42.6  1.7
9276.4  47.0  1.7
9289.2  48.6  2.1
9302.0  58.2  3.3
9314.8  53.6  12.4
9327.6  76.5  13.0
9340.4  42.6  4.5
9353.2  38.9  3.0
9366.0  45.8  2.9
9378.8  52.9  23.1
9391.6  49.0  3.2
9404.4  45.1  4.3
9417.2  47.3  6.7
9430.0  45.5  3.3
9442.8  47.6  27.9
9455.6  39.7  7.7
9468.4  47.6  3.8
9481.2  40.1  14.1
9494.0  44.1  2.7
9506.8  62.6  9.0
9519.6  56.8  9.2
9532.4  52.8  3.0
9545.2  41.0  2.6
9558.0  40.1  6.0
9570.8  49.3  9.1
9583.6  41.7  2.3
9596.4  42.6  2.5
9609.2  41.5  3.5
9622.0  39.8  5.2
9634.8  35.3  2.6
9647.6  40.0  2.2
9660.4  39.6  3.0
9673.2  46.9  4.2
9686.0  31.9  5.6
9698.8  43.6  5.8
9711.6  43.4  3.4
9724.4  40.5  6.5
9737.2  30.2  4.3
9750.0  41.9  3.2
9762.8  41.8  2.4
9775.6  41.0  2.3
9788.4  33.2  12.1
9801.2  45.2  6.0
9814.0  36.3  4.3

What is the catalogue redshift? 0.416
